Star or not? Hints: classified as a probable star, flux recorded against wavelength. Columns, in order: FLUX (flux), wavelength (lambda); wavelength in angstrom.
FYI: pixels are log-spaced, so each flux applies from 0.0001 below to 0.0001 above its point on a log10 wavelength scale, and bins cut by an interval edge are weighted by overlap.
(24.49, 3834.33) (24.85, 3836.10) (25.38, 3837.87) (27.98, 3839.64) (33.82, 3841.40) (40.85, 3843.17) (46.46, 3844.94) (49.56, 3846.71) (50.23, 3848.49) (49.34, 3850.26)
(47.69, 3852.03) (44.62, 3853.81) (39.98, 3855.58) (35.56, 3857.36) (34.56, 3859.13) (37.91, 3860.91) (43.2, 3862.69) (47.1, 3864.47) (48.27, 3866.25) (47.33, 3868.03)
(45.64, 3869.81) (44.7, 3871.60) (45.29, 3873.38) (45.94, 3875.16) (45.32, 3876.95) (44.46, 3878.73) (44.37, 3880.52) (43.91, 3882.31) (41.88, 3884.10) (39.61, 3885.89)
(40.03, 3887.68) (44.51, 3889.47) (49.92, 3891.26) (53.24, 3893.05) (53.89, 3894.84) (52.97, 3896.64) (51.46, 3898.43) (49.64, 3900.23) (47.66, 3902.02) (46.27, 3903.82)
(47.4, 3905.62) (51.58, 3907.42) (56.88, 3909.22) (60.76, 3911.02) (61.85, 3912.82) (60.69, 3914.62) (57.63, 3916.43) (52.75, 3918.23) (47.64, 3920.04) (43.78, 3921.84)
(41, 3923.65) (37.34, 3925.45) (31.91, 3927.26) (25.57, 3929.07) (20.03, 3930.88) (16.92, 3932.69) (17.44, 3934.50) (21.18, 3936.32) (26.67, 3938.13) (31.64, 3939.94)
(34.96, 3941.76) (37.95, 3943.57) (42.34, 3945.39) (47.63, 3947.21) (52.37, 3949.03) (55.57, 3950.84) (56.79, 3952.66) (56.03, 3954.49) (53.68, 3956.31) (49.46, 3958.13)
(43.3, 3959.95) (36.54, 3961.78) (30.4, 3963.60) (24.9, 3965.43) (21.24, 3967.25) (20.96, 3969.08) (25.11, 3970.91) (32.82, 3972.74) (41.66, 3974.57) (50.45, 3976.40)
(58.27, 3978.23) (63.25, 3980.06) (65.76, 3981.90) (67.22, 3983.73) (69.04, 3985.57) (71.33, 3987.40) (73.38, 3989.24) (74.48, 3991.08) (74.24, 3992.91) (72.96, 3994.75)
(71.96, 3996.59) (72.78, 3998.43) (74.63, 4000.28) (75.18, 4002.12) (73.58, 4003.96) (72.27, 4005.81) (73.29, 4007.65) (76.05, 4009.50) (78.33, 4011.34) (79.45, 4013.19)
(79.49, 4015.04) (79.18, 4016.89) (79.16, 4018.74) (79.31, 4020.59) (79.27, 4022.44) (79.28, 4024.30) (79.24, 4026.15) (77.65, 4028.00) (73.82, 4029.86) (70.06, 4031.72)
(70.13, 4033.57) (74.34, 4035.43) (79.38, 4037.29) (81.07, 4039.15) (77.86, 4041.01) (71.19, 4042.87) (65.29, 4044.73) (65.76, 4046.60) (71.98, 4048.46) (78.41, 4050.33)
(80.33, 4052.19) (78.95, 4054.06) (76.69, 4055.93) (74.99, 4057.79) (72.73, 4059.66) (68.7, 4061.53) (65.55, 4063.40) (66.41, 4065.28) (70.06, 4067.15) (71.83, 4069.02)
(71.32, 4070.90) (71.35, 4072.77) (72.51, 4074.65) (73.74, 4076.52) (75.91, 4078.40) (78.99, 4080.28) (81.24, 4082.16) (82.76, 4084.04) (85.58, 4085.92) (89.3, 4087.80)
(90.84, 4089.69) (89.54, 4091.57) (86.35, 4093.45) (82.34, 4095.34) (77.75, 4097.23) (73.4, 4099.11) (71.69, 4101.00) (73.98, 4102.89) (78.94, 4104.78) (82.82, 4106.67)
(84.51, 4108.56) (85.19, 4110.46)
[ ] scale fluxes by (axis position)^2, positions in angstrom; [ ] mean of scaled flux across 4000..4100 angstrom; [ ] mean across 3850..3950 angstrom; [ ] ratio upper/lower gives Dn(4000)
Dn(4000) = 1.90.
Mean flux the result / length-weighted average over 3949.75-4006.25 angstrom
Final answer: 55.7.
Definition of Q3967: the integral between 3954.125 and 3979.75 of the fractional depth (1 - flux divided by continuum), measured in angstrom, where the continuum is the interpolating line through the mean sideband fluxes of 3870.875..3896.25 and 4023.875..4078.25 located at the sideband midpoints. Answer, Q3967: 8.8 angstrom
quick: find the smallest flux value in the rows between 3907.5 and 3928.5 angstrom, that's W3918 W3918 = 31.91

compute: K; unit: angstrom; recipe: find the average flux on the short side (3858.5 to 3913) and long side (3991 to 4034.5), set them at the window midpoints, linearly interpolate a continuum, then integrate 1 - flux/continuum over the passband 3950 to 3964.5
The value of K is 3.5 angstrom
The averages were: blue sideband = 47.2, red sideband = 75.7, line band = 47.7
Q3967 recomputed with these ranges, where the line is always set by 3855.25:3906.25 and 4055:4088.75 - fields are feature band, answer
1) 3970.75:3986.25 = 1.77 angstrom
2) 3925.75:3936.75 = 6.21 angstrom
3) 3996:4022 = -4.35 angstrom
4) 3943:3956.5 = 1.36 angstrom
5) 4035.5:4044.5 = -0.79 angstrom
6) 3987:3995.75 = -1.53 angstrom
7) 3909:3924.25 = -0.90 angstrom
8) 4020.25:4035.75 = -1.75 angstrom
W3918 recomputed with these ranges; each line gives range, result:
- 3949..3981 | 20.96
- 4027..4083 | 65.29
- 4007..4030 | 73.29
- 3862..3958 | 16.92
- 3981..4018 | 65.76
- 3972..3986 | 32.82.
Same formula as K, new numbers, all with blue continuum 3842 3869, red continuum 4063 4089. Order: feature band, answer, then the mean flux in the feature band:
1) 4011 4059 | -4.3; 76.1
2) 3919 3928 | 2.2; 40.7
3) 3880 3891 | 1.3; 42.7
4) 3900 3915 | -0.6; 53.6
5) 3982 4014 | -4.3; 73.3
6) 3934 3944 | 5.0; 28.3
